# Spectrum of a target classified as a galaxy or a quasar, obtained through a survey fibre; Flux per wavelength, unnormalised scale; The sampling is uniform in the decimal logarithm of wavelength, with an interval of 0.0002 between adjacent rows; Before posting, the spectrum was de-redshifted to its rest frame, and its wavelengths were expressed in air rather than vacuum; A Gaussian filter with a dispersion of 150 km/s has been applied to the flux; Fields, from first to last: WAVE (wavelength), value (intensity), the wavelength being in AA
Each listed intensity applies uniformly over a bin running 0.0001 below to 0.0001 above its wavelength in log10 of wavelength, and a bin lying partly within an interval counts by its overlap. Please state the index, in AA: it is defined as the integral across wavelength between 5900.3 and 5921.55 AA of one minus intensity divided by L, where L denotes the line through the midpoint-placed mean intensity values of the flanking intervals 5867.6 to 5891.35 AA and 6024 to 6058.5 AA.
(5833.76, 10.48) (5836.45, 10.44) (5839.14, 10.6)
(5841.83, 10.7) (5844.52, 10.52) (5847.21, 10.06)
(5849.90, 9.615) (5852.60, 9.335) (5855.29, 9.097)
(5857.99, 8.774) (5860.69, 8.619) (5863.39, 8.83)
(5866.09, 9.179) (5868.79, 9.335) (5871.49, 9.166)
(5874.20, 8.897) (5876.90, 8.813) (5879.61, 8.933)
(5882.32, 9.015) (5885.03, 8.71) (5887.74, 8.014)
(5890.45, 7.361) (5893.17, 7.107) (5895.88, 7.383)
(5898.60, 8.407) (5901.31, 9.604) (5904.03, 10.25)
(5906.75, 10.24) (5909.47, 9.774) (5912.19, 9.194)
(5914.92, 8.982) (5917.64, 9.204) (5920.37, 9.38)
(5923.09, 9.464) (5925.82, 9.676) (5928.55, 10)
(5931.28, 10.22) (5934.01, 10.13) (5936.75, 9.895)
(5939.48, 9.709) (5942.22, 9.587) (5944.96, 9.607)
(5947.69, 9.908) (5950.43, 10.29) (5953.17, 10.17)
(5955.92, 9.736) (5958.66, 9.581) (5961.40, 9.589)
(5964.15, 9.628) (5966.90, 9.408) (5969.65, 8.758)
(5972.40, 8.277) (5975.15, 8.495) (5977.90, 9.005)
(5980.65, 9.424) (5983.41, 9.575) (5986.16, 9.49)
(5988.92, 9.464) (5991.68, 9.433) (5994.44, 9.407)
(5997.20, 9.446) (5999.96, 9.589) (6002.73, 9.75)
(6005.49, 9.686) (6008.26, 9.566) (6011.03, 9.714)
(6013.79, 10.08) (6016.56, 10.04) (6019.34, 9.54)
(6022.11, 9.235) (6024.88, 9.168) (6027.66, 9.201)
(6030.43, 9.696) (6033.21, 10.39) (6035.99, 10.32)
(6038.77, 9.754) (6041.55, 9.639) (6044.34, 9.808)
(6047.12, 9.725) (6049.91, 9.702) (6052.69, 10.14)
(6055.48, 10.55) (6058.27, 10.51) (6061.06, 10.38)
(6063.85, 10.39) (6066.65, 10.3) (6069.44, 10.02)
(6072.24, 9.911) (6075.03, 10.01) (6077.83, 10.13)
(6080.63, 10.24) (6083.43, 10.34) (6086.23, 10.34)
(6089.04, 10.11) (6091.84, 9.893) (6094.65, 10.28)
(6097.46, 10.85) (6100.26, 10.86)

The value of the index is -1.5 AA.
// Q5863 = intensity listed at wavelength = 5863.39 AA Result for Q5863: 8.83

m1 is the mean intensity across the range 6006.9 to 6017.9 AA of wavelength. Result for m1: 9.86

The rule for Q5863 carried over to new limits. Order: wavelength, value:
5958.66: 9.581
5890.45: 7.361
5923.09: 9.464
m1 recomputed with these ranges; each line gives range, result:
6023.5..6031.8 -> 9.36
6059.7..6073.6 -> 10.2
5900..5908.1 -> 10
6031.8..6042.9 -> 10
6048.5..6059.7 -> 10.2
